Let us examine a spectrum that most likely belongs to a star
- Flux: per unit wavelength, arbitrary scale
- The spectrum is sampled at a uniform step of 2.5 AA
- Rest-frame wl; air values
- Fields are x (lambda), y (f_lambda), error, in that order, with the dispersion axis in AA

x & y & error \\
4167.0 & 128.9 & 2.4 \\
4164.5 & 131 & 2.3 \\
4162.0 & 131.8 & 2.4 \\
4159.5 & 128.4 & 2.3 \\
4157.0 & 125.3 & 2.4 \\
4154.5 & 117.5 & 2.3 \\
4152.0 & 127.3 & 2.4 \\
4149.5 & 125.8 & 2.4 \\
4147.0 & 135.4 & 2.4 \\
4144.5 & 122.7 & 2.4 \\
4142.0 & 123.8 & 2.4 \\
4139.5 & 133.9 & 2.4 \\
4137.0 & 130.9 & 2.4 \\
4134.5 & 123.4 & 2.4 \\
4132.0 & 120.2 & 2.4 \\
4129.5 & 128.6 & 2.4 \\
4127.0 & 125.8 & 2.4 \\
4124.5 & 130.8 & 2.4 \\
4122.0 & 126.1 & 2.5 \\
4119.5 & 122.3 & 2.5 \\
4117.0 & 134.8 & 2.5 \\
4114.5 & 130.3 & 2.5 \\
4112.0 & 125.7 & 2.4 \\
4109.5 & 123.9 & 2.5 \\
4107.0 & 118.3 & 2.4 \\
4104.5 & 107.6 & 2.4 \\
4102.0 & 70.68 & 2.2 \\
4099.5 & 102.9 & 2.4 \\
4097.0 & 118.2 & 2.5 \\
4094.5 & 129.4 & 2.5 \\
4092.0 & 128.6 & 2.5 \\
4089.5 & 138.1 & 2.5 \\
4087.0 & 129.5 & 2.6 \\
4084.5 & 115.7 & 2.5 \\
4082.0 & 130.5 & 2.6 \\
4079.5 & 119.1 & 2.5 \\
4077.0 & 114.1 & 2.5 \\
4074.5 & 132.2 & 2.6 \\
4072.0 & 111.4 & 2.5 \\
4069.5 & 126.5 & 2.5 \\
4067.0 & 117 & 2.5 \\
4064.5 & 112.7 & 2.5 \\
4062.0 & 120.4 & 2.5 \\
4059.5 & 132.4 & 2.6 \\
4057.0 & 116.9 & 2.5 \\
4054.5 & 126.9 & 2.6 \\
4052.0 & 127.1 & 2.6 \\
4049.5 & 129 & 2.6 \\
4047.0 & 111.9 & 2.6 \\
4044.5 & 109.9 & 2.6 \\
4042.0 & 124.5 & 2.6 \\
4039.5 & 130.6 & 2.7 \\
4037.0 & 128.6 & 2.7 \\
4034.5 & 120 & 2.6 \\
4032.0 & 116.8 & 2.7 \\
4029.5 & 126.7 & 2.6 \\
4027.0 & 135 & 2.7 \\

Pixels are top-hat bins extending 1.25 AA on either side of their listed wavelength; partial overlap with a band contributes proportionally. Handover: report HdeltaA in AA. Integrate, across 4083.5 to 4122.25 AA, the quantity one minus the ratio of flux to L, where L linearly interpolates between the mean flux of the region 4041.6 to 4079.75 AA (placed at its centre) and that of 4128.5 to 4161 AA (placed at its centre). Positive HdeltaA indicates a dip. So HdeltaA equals 1.1 AA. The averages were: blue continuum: 121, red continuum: 126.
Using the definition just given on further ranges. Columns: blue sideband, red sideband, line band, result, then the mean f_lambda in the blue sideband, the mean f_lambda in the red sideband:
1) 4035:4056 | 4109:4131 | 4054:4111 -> 2.84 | 123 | 128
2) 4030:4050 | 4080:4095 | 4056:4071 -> 0.46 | 121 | 128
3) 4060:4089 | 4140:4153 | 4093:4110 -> 1.92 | 122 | 127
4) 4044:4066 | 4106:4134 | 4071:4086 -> 0.26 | 121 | 126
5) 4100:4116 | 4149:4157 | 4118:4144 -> -1.83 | 113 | 124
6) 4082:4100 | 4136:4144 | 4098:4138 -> 2.18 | 125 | 129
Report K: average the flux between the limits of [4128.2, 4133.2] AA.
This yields 124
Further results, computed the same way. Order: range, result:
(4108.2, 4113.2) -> 125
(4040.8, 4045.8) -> 117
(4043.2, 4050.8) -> 117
